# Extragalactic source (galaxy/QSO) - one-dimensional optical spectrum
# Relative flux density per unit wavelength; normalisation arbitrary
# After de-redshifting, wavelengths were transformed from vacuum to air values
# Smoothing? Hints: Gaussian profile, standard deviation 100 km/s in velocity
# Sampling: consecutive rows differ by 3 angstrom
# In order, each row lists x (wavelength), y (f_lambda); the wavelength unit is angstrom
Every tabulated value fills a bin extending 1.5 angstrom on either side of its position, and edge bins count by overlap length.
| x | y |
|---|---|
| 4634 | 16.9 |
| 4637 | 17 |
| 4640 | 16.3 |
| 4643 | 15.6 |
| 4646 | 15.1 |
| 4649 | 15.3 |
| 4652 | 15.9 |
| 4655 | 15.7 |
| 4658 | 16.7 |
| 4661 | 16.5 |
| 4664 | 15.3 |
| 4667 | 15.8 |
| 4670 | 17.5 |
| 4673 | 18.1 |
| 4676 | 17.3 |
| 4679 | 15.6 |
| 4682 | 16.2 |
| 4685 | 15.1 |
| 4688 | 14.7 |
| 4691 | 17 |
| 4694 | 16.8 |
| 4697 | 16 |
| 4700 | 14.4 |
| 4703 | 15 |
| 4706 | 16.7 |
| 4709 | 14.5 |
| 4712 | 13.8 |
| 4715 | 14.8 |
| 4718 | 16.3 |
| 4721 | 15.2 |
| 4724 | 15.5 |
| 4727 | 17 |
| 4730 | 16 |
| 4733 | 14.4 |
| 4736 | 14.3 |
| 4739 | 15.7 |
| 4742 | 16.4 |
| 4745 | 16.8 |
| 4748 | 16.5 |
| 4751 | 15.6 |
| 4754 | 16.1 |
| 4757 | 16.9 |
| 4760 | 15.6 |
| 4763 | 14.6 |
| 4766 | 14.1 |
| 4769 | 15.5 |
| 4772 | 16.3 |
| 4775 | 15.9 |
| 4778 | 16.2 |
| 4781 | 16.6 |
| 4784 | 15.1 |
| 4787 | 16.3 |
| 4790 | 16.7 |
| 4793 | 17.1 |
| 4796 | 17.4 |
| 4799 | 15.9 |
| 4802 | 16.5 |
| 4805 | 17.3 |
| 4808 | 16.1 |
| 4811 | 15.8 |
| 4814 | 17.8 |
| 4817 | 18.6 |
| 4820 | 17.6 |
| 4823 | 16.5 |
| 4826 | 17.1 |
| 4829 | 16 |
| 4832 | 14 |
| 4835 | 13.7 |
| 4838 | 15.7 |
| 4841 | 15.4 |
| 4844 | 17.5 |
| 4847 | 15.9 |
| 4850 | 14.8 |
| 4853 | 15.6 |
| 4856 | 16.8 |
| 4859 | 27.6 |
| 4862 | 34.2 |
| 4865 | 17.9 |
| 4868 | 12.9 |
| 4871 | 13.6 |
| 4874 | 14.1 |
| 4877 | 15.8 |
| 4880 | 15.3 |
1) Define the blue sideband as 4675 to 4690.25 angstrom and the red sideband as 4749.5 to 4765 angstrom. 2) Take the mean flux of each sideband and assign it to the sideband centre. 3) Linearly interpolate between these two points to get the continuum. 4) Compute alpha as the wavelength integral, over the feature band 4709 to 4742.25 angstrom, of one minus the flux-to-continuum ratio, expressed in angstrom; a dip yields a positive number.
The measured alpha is 0.9 angstrom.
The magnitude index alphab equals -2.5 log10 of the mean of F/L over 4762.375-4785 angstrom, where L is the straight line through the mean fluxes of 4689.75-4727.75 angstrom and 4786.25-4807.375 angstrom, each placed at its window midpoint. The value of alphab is 0.06 mag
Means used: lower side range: 15.6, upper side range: 16.7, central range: 15.6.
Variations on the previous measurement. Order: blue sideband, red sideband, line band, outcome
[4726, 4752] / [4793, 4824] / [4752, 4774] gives 0.04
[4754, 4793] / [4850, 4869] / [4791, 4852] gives 0.13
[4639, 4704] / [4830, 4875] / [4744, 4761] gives 0.02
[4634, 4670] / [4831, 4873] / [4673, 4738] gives 0.06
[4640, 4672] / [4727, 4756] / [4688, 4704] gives 0.01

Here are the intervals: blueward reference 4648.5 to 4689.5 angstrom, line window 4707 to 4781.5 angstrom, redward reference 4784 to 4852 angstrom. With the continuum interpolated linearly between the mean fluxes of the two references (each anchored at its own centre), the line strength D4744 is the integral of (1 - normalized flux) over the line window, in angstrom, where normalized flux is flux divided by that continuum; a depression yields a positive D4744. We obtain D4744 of 2.8 angstrom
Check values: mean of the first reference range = 16.1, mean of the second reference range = 16.3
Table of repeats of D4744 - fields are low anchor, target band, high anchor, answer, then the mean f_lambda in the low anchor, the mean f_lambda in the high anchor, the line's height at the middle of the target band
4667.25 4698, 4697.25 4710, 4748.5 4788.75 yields 0.78 angstrom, 16.4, 15.8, 16.3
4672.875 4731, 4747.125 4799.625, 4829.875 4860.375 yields 0.56 angstrom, 15.7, 16.6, 16.2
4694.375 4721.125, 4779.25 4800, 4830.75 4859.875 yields -0.60 angstrom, 15.3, 16.5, 16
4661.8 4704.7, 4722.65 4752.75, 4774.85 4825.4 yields 0.99 angstrom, 16.1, 16.7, 16.4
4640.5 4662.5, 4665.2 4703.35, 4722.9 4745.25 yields -0.84 angstrom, 15.8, 15.7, 15.8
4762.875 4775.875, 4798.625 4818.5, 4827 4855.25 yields -1.95 angstrom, 15.3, 15.5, 15.4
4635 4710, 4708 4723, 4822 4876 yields 1.24 angstrom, 16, 17.2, 16.3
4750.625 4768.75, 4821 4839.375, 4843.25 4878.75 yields 1.81 angstrom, 15.5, 18.1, 17.3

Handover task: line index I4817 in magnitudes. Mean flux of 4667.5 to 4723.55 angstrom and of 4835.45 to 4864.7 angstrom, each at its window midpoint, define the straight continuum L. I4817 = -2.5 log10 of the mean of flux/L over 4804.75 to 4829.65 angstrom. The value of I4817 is 0.08 mag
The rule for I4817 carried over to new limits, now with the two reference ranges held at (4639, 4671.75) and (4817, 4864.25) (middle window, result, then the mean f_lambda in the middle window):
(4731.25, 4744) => 0.11 mag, 15.3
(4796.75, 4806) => 0.06 mag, 16.6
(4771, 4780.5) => 0.07 mag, 16.2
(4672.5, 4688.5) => 0.01 mag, 16.1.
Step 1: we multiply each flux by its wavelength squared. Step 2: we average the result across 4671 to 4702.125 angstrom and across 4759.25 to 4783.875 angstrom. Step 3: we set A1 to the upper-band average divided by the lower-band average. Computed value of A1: 1.0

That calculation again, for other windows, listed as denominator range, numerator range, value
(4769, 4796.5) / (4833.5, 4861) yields 1.09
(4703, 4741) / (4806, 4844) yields 1.11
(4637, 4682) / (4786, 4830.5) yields 1.11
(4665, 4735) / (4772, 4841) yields 1.08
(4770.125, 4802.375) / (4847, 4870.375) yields 1.23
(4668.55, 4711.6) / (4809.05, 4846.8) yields 1.08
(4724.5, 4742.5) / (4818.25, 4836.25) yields 1.06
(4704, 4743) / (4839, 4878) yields 1.23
